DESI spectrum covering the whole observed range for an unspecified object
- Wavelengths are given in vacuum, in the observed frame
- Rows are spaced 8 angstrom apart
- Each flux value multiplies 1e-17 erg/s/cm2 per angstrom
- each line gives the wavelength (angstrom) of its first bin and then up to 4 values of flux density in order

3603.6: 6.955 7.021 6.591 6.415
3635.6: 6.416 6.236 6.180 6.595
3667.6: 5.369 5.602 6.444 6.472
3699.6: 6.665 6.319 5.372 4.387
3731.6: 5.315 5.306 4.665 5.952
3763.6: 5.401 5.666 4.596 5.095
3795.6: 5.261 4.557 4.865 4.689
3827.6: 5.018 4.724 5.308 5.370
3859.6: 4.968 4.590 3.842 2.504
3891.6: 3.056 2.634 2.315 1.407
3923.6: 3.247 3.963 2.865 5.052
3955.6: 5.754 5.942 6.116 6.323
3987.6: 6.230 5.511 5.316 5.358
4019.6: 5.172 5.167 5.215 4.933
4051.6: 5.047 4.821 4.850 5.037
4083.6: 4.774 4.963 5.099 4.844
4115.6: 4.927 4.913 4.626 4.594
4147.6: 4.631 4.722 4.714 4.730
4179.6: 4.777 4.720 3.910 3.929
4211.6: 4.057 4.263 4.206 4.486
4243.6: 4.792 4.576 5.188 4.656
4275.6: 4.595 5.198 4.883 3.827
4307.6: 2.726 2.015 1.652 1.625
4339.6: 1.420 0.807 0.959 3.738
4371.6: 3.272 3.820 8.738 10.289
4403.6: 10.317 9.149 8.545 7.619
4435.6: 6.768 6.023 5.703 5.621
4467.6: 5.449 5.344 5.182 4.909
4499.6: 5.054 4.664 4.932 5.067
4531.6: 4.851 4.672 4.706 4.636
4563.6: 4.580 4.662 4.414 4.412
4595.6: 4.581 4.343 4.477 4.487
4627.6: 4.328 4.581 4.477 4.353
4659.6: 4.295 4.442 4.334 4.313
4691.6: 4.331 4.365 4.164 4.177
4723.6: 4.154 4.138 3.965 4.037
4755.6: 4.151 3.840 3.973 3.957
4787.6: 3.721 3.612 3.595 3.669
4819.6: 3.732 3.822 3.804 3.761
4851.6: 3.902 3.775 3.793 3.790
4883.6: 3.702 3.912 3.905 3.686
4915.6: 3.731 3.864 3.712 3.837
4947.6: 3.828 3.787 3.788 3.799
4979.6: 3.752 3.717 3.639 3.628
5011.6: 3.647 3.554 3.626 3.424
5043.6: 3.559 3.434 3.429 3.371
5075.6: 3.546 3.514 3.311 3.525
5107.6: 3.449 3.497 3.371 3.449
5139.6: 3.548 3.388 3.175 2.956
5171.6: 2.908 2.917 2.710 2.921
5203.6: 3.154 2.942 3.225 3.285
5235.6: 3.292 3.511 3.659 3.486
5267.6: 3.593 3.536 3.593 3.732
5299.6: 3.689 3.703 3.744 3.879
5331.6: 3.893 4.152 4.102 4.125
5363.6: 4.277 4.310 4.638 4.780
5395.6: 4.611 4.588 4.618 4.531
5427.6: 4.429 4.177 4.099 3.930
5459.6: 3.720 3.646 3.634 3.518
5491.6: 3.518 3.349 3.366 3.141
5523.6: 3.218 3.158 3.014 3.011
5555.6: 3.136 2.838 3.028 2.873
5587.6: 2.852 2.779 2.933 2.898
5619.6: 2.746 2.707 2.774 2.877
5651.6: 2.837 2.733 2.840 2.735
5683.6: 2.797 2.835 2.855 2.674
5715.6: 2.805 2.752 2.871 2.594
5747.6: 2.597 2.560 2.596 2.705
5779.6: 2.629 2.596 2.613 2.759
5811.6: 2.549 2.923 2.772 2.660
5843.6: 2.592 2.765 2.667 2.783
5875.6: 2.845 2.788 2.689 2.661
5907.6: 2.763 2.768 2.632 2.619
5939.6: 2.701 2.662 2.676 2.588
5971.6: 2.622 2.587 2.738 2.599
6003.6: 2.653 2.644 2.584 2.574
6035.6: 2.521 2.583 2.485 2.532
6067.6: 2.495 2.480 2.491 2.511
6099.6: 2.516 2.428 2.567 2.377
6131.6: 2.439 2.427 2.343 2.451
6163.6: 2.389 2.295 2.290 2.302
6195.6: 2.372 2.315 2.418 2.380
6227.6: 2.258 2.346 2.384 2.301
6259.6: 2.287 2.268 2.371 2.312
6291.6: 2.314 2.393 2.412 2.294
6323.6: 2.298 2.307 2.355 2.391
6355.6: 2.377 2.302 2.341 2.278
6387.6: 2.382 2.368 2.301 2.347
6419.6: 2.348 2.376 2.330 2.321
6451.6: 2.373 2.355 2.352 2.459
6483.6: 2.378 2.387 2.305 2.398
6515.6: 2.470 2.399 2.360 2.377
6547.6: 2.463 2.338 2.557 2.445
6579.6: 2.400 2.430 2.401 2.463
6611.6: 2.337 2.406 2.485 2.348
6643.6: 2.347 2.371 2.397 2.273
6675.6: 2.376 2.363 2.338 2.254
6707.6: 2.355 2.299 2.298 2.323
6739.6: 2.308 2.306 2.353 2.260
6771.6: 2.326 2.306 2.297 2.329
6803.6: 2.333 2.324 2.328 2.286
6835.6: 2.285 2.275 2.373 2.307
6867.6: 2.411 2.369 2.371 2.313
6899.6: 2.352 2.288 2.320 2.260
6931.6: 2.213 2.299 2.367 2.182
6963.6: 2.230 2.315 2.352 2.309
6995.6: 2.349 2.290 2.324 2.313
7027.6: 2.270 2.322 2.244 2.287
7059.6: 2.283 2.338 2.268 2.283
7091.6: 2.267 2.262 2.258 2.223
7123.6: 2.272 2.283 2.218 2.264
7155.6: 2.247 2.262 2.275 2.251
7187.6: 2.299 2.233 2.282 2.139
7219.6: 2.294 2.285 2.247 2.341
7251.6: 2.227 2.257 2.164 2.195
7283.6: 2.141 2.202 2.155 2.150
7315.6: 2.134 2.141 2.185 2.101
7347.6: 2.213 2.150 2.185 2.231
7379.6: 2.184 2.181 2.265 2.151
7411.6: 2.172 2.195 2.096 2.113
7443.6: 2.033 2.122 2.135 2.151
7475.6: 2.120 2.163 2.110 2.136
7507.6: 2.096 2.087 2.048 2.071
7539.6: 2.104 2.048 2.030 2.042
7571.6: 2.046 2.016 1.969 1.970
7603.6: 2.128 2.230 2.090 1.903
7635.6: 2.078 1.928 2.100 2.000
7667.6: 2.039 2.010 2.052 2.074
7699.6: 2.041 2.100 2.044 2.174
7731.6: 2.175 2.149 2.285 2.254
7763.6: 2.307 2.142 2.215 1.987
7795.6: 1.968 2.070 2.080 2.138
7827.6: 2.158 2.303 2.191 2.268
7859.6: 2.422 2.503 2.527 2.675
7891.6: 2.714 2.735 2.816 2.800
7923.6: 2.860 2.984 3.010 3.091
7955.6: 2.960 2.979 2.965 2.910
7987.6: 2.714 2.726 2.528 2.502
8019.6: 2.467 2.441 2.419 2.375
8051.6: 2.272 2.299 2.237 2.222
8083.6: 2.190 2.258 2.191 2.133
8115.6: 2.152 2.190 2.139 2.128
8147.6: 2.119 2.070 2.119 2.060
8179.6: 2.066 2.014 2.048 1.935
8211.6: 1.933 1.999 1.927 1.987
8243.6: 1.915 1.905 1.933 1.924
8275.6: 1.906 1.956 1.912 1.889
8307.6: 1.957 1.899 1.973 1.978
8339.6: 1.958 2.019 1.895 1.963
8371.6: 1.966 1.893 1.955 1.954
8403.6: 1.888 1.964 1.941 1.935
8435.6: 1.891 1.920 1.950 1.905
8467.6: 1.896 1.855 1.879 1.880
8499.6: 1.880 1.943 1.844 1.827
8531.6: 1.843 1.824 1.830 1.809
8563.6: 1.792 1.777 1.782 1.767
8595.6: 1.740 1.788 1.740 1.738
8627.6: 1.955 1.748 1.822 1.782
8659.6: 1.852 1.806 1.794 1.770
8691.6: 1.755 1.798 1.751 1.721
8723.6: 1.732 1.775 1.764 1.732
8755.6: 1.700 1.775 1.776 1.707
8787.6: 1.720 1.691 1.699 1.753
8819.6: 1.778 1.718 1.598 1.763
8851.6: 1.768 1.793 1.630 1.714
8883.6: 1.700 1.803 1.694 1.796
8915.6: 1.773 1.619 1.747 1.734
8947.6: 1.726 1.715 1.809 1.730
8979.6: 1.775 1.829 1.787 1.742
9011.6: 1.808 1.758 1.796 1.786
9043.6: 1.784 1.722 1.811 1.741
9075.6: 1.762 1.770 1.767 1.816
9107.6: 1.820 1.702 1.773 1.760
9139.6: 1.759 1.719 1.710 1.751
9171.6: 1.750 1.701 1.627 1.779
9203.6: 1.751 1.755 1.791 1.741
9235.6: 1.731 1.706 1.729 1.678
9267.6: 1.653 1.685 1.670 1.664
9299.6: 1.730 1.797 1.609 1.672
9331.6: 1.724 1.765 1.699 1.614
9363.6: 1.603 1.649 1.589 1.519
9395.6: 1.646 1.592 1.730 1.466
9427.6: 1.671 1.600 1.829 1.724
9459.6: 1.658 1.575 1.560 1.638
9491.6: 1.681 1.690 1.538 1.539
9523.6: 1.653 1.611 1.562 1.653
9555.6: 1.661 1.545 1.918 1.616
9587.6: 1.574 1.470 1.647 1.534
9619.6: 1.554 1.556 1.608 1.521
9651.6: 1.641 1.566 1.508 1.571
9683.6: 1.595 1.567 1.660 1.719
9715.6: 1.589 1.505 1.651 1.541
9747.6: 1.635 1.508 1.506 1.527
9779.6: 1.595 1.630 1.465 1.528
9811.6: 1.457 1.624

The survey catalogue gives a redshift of 1.85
